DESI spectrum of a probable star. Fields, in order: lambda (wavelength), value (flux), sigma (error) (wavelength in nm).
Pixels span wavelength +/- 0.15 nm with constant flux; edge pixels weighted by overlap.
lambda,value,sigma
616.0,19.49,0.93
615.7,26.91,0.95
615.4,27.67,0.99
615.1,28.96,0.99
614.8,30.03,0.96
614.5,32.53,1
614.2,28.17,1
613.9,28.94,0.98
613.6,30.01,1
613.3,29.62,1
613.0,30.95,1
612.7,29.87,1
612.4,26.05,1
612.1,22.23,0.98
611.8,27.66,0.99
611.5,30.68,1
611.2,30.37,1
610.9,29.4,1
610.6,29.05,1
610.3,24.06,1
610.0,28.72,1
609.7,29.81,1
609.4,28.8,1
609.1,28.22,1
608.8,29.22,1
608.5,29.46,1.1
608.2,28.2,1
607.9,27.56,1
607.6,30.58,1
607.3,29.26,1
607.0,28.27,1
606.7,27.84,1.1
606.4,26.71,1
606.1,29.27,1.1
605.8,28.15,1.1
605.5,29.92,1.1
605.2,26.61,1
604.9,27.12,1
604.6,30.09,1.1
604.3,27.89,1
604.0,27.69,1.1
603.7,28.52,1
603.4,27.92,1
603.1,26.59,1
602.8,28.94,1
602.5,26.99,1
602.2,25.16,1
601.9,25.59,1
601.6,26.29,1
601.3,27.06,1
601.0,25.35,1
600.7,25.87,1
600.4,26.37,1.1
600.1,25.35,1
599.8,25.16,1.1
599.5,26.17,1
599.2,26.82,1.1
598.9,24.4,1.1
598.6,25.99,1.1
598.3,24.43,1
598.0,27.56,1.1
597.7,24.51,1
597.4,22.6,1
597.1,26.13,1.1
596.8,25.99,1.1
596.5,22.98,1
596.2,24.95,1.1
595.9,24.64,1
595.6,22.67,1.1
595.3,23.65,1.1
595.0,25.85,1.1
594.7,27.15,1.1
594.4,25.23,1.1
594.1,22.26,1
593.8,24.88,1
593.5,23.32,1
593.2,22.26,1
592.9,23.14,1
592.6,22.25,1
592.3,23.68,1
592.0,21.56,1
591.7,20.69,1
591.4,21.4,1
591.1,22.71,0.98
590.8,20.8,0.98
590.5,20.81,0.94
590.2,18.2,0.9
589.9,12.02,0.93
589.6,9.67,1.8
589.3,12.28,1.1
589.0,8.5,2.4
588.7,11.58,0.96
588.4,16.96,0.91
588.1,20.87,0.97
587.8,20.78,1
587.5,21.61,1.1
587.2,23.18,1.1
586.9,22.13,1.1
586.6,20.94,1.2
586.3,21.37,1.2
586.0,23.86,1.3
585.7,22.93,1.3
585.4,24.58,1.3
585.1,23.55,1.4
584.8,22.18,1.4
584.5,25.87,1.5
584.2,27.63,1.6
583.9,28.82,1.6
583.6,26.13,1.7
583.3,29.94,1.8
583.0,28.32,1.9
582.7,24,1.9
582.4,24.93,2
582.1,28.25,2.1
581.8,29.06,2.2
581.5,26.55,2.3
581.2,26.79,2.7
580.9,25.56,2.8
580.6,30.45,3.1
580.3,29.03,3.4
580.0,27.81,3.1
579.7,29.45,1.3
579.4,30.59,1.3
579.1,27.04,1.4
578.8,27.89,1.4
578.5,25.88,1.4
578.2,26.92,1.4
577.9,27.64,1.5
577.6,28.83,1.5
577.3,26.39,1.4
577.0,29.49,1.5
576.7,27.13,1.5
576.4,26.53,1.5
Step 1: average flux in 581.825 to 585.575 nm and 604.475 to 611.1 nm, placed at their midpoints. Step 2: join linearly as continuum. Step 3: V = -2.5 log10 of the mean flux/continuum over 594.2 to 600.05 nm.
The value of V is 0.10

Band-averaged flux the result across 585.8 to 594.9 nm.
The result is 20.2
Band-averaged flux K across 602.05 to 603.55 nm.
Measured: 27.1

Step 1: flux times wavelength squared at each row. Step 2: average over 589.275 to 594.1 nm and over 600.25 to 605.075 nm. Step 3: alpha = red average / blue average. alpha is 1.39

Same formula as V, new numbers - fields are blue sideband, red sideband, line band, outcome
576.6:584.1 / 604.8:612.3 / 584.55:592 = 0.39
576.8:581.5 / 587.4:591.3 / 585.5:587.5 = -0.13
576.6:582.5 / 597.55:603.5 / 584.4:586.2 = 0.16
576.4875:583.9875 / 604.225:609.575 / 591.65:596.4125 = 0.19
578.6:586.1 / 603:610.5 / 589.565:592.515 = 0.36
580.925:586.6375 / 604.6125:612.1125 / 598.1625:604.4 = 0.05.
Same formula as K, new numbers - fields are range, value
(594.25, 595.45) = 25.5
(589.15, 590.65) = 14.6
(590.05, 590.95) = 19.9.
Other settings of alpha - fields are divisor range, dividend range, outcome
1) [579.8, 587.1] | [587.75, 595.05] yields 0.79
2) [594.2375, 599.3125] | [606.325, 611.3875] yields 1.19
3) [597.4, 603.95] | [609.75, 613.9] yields 1.13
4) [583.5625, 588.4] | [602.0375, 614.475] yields 1.31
